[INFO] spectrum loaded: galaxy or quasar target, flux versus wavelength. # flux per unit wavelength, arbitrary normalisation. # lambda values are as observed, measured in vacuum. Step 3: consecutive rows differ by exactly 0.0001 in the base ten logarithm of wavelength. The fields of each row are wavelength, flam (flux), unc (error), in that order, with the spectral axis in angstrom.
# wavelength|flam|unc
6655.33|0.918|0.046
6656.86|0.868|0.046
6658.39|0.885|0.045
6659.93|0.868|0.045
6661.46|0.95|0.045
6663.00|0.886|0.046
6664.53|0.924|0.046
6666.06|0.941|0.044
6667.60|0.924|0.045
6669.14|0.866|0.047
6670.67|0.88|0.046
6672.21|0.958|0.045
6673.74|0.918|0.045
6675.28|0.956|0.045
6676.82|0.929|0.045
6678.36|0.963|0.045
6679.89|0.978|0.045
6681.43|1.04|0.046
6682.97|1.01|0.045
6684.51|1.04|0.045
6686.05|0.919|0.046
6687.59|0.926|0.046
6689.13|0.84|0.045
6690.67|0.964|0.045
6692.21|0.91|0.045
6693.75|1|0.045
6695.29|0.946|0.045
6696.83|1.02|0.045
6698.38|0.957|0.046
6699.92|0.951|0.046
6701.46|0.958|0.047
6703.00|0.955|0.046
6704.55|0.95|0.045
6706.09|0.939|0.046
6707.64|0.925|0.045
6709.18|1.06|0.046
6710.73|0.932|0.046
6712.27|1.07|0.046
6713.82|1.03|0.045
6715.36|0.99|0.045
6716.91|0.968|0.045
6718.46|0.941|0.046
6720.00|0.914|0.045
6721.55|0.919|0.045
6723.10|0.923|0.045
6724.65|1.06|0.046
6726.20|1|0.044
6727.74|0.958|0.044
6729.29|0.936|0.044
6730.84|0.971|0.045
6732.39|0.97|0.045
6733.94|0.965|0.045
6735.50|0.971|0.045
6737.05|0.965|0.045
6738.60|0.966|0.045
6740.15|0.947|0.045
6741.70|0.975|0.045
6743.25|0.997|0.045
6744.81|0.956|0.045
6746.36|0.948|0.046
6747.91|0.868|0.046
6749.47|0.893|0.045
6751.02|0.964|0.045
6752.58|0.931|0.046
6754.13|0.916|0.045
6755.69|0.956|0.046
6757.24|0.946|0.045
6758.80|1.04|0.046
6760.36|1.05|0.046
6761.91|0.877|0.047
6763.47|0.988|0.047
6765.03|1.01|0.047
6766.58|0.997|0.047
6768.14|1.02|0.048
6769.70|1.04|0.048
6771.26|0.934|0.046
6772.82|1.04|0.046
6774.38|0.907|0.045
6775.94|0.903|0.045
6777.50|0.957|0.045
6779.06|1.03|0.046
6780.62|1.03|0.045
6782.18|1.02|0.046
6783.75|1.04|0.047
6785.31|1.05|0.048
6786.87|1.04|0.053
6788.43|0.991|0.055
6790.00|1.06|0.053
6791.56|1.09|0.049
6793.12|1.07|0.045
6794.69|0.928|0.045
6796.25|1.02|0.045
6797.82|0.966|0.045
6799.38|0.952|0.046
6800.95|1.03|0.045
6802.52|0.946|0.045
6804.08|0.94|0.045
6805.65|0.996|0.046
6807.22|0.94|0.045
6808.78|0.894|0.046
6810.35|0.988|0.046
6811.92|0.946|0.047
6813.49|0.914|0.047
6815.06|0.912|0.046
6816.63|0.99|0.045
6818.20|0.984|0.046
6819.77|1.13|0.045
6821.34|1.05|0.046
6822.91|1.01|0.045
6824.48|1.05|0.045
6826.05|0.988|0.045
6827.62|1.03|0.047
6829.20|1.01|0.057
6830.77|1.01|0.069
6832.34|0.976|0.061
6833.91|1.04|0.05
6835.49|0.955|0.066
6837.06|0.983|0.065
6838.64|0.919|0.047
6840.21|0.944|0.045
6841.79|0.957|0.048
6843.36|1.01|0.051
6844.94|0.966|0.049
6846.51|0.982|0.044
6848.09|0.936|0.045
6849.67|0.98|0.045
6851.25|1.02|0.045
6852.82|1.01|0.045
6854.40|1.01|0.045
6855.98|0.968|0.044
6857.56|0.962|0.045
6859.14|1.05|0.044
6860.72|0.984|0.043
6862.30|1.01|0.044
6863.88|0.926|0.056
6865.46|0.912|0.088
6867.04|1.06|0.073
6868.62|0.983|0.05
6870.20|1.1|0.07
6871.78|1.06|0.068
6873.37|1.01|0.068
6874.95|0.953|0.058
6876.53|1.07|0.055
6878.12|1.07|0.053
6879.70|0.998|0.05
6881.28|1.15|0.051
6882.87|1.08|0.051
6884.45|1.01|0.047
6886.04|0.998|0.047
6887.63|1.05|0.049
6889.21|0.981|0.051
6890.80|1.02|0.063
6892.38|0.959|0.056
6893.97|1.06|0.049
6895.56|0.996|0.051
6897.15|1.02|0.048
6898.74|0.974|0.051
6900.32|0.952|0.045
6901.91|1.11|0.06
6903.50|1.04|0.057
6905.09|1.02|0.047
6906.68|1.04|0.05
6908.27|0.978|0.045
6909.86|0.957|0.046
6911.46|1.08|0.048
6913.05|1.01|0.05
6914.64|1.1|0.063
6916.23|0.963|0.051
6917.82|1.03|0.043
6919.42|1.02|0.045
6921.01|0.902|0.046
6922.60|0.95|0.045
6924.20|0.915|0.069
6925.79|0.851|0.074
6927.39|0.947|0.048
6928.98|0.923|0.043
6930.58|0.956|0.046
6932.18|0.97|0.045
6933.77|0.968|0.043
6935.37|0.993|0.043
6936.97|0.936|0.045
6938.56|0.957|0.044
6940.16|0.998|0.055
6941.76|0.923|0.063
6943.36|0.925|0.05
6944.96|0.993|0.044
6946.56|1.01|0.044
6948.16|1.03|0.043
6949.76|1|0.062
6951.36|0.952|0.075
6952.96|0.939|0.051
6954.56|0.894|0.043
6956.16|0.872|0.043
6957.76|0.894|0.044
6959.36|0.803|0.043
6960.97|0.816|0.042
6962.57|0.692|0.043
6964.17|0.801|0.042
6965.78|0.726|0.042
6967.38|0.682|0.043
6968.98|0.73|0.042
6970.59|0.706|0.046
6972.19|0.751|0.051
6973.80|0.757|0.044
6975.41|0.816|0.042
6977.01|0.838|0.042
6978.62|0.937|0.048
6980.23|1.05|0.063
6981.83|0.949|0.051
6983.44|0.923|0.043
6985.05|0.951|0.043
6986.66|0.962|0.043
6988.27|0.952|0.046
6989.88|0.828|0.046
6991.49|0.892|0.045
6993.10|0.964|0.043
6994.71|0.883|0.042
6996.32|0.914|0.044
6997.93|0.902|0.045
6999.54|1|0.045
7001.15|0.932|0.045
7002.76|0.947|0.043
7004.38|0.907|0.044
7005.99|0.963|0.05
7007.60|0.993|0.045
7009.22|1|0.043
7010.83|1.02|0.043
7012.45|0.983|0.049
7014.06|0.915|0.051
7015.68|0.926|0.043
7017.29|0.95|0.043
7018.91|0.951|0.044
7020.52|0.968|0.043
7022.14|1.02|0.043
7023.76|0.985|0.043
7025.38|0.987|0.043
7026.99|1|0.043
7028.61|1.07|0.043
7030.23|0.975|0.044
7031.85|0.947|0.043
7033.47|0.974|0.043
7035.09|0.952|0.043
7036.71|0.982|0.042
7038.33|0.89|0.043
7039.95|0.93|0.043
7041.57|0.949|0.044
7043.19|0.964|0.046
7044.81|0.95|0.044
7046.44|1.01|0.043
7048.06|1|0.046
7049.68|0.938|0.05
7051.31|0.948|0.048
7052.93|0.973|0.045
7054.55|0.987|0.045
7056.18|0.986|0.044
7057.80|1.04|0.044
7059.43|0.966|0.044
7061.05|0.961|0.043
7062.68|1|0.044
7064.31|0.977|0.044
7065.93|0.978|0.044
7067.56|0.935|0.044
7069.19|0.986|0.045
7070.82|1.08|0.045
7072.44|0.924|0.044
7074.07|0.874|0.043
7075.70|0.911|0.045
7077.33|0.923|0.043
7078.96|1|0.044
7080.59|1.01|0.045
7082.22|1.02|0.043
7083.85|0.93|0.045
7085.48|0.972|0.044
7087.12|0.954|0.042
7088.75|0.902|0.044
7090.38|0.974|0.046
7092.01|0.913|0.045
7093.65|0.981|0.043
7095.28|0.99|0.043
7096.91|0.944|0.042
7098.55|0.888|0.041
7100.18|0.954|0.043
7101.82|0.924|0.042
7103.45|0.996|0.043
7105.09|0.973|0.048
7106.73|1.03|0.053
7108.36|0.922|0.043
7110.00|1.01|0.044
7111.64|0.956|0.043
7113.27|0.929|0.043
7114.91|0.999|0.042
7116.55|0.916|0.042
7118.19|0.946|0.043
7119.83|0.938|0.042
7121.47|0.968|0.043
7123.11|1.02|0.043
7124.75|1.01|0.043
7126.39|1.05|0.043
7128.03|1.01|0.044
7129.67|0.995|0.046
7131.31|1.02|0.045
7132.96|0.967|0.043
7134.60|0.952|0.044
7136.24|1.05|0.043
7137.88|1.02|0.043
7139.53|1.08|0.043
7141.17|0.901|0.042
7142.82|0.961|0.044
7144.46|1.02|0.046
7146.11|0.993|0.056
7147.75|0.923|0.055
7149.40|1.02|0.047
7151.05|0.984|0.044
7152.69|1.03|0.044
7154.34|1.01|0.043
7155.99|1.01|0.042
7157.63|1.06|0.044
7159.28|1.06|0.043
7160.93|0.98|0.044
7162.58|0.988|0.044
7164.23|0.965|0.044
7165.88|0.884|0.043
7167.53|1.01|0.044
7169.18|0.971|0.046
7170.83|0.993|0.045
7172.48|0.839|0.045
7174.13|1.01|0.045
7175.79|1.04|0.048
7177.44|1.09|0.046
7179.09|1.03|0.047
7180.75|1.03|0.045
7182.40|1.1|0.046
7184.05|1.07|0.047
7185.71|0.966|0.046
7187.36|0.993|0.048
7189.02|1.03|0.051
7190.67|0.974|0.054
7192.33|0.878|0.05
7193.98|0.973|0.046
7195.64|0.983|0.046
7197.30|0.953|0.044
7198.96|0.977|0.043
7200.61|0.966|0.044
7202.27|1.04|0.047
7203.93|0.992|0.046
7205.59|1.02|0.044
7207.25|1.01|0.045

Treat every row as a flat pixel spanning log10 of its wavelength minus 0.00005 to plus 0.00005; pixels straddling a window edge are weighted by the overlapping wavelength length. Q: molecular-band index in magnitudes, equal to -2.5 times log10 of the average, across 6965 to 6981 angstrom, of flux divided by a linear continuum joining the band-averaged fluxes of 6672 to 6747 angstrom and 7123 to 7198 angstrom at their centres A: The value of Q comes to 0.23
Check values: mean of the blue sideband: 0.965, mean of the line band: 0.799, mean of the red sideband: 0.998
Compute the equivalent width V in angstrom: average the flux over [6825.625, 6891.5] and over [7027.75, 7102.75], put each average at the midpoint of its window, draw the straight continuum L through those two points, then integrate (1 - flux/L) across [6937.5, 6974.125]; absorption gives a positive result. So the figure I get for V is 4.5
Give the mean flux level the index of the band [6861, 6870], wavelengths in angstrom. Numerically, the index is 0.987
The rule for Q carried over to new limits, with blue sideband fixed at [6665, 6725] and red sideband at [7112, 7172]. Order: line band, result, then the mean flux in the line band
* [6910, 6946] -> 0.01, 0.968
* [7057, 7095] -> 0.02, 0.966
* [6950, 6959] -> 0.07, 0.911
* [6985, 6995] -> 0.07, 0.918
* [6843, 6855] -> -0.02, 0.988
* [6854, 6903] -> -0.05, 1.02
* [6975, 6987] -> 0.05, 0.931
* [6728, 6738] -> 0.00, 0.962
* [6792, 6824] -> -0.02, 0.982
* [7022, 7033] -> -0.02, 0.995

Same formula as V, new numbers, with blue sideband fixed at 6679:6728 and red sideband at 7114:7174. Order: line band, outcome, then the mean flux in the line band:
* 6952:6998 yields 5.85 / 0.856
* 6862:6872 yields -0.29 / 1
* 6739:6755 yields 0.50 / 0.94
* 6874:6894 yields -1.08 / 1.03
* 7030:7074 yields 0.66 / 0.969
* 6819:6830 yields -0.72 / 1.04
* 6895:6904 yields -0.35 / 1.02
